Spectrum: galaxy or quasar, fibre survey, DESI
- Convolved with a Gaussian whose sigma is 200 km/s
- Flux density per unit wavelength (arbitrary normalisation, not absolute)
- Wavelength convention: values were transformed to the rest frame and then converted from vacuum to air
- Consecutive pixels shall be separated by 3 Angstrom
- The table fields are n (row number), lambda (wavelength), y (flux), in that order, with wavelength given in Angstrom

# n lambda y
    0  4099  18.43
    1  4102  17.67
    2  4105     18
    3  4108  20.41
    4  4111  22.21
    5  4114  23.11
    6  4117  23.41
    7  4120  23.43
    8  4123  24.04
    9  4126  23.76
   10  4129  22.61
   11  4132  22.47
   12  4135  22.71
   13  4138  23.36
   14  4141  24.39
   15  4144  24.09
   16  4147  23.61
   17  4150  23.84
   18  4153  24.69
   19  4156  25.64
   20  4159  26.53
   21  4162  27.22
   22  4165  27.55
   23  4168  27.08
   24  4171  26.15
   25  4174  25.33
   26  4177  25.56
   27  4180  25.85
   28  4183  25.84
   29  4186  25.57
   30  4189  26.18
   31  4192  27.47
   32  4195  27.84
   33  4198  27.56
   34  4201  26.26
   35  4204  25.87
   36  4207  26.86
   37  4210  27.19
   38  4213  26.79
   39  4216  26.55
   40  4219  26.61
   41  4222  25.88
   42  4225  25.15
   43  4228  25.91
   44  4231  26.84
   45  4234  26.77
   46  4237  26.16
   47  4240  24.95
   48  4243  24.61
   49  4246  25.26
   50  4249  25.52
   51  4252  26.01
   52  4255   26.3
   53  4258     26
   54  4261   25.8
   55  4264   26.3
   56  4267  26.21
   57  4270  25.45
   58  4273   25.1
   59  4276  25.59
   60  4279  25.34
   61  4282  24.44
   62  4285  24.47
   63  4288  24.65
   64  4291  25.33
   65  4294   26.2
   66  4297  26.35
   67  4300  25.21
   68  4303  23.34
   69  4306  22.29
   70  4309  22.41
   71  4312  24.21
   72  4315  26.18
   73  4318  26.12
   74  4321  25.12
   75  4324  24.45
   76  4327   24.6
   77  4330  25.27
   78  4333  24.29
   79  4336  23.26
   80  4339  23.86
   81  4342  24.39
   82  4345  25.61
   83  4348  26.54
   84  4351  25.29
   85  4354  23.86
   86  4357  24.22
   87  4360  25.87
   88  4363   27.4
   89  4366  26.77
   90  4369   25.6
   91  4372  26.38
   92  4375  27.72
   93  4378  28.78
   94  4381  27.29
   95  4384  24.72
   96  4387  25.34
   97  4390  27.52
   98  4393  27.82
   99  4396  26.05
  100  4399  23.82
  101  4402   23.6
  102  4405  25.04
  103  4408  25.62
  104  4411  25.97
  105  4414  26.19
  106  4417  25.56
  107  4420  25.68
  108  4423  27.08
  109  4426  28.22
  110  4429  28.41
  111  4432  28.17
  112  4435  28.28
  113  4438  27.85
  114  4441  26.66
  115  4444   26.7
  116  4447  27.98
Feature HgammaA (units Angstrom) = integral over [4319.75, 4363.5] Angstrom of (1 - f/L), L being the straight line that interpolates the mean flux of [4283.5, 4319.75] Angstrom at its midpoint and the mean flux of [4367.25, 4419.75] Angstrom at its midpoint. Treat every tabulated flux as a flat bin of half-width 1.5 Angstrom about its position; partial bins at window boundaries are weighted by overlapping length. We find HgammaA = 0.7 Angstrom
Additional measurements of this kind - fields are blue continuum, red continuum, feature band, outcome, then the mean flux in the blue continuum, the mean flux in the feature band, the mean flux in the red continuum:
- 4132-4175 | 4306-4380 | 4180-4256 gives -3.3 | 25.1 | 26.2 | 25.3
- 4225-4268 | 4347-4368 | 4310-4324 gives 0.3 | 25.9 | 25.2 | 25.7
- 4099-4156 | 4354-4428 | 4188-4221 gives -4.4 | 22.6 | 26.8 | 26.1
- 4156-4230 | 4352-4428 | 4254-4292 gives 1.2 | 26.4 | 25.5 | 26.1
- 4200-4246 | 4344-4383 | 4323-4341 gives 1.3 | 26.1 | 24.3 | 26.2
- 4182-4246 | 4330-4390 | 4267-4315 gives 2.2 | 26.3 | 24.8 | 25.7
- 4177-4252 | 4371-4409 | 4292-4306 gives 0.7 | 26.2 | 25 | 26.1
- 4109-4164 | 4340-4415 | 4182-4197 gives -1.4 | 24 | 26.6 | 25.9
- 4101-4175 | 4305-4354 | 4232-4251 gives -1.1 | 23.8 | 25.6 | 24.6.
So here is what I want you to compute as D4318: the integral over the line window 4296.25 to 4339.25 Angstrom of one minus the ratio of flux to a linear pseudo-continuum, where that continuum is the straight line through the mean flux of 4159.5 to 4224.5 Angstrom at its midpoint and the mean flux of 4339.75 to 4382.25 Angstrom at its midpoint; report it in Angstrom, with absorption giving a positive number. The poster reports 2.86 Angstrom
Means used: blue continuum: 26.5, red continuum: 26.1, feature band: 24.4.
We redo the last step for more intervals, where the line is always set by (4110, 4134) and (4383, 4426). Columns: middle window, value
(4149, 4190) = -4.11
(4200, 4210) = -1.06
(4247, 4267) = -1.28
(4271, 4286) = -0.24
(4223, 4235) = -0.98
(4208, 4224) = -1.69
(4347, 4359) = 0.18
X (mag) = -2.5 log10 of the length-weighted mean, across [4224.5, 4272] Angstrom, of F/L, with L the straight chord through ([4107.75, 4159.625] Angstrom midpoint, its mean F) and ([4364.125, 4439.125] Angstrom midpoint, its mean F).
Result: -0.04 mag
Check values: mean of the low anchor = 23.6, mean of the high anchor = 26.5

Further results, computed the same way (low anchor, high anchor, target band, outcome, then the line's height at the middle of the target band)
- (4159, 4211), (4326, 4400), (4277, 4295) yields 0.04 mag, 26.1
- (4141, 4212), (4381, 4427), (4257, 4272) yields 0.00 mag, 26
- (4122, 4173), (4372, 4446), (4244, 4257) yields -0.01 mag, 25.4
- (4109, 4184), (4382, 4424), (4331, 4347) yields 0.05 mag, 25.4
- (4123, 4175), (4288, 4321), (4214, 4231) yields -0.06 mag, 24.8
